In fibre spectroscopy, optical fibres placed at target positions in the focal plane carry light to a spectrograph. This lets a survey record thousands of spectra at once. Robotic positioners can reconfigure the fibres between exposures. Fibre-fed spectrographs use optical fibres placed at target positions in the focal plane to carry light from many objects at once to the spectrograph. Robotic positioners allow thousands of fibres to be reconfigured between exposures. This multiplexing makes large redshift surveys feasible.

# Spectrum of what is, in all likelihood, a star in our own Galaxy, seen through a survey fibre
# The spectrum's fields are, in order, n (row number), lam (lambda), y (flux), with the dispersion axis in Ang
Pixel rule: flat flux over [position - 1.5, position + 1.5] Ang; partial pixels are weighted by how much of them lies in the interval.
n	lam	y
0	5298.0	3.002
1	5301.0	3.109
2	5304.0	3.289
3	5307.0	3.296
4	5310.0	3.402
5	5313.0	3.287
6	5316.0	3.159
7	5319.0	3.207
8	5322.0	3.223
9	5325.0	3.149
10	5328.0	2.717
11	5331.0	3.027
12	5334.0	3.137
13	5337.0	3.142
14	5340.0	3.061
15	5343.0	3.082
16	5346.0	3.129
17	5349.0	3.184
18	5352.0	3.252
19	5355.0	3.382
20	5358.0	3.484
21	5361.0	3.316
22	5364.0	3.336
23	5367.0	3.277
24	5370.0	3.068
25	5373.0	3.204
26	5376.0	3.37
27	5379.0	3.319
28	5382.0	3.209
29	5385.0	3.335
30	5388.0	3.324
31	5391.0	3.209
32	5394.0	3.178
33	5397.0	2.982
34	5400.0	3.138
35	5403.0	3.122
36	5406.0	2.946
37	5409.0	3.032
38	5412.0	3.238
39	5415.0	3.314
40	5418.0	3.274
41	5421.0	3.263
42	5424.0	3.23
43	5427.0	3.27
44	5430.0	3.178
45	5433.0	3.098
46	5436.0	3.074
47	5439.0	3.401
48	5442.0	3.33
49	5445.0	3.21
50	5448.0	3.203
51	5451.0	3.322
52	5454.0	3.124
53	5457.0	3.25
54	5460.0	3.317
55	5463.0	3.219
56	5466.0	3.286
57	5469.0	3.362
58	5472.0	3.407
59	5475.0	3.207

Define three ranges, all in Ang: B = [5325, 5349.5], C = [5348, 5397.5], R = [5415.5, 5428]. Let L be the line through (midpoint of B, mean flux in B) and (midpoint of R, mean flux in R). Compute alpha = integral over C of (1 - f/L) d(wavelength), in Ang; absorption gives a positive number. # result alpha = -1.92 Ang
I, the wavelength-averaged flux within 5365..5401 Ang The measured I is 3.22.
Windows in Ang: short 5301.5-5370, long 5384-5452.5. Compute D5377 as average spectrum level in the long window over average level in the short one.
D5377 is 1.00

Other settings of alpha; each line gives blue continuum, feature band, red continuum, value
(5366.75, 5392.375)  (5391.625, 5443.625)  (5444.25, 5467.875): 1.11 Ang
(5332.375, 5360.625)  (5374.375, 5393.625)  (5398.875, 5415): -0.83 Ang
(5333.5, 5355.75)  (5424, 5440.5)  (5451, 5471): 0.18 Ang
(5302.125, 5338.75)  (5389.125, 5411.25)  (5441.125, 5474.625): 0.91 Ang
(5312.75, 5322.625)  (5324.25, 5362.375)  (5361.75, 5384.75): 0.89 Ang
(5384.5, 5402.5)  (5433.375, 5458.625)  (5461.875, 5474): 0.34 Ang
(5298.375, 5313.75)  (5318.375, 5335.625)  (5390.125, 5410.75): 0.79 Ang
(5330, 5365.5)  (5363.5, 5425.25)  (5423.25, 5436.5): -0.29 Ang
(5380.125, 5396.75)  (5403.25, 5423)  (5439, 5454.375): 0.42 Ang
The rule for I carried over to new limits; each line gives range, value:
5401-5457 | 3.2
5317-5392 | 3.21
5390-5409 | 3.09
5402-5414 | 3.09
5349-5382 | 3.29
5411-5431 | 3.25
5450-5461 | 3.25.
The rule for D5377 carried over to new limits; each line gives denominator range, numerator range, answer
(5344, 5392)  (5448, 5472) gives 1.00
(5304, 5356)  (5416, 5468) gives 1.02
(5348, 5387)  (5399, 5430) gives 0.97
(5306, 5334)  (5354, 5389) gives 1.04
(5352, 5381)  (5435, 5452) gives 0.99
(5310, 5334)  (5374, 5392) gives 1.05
